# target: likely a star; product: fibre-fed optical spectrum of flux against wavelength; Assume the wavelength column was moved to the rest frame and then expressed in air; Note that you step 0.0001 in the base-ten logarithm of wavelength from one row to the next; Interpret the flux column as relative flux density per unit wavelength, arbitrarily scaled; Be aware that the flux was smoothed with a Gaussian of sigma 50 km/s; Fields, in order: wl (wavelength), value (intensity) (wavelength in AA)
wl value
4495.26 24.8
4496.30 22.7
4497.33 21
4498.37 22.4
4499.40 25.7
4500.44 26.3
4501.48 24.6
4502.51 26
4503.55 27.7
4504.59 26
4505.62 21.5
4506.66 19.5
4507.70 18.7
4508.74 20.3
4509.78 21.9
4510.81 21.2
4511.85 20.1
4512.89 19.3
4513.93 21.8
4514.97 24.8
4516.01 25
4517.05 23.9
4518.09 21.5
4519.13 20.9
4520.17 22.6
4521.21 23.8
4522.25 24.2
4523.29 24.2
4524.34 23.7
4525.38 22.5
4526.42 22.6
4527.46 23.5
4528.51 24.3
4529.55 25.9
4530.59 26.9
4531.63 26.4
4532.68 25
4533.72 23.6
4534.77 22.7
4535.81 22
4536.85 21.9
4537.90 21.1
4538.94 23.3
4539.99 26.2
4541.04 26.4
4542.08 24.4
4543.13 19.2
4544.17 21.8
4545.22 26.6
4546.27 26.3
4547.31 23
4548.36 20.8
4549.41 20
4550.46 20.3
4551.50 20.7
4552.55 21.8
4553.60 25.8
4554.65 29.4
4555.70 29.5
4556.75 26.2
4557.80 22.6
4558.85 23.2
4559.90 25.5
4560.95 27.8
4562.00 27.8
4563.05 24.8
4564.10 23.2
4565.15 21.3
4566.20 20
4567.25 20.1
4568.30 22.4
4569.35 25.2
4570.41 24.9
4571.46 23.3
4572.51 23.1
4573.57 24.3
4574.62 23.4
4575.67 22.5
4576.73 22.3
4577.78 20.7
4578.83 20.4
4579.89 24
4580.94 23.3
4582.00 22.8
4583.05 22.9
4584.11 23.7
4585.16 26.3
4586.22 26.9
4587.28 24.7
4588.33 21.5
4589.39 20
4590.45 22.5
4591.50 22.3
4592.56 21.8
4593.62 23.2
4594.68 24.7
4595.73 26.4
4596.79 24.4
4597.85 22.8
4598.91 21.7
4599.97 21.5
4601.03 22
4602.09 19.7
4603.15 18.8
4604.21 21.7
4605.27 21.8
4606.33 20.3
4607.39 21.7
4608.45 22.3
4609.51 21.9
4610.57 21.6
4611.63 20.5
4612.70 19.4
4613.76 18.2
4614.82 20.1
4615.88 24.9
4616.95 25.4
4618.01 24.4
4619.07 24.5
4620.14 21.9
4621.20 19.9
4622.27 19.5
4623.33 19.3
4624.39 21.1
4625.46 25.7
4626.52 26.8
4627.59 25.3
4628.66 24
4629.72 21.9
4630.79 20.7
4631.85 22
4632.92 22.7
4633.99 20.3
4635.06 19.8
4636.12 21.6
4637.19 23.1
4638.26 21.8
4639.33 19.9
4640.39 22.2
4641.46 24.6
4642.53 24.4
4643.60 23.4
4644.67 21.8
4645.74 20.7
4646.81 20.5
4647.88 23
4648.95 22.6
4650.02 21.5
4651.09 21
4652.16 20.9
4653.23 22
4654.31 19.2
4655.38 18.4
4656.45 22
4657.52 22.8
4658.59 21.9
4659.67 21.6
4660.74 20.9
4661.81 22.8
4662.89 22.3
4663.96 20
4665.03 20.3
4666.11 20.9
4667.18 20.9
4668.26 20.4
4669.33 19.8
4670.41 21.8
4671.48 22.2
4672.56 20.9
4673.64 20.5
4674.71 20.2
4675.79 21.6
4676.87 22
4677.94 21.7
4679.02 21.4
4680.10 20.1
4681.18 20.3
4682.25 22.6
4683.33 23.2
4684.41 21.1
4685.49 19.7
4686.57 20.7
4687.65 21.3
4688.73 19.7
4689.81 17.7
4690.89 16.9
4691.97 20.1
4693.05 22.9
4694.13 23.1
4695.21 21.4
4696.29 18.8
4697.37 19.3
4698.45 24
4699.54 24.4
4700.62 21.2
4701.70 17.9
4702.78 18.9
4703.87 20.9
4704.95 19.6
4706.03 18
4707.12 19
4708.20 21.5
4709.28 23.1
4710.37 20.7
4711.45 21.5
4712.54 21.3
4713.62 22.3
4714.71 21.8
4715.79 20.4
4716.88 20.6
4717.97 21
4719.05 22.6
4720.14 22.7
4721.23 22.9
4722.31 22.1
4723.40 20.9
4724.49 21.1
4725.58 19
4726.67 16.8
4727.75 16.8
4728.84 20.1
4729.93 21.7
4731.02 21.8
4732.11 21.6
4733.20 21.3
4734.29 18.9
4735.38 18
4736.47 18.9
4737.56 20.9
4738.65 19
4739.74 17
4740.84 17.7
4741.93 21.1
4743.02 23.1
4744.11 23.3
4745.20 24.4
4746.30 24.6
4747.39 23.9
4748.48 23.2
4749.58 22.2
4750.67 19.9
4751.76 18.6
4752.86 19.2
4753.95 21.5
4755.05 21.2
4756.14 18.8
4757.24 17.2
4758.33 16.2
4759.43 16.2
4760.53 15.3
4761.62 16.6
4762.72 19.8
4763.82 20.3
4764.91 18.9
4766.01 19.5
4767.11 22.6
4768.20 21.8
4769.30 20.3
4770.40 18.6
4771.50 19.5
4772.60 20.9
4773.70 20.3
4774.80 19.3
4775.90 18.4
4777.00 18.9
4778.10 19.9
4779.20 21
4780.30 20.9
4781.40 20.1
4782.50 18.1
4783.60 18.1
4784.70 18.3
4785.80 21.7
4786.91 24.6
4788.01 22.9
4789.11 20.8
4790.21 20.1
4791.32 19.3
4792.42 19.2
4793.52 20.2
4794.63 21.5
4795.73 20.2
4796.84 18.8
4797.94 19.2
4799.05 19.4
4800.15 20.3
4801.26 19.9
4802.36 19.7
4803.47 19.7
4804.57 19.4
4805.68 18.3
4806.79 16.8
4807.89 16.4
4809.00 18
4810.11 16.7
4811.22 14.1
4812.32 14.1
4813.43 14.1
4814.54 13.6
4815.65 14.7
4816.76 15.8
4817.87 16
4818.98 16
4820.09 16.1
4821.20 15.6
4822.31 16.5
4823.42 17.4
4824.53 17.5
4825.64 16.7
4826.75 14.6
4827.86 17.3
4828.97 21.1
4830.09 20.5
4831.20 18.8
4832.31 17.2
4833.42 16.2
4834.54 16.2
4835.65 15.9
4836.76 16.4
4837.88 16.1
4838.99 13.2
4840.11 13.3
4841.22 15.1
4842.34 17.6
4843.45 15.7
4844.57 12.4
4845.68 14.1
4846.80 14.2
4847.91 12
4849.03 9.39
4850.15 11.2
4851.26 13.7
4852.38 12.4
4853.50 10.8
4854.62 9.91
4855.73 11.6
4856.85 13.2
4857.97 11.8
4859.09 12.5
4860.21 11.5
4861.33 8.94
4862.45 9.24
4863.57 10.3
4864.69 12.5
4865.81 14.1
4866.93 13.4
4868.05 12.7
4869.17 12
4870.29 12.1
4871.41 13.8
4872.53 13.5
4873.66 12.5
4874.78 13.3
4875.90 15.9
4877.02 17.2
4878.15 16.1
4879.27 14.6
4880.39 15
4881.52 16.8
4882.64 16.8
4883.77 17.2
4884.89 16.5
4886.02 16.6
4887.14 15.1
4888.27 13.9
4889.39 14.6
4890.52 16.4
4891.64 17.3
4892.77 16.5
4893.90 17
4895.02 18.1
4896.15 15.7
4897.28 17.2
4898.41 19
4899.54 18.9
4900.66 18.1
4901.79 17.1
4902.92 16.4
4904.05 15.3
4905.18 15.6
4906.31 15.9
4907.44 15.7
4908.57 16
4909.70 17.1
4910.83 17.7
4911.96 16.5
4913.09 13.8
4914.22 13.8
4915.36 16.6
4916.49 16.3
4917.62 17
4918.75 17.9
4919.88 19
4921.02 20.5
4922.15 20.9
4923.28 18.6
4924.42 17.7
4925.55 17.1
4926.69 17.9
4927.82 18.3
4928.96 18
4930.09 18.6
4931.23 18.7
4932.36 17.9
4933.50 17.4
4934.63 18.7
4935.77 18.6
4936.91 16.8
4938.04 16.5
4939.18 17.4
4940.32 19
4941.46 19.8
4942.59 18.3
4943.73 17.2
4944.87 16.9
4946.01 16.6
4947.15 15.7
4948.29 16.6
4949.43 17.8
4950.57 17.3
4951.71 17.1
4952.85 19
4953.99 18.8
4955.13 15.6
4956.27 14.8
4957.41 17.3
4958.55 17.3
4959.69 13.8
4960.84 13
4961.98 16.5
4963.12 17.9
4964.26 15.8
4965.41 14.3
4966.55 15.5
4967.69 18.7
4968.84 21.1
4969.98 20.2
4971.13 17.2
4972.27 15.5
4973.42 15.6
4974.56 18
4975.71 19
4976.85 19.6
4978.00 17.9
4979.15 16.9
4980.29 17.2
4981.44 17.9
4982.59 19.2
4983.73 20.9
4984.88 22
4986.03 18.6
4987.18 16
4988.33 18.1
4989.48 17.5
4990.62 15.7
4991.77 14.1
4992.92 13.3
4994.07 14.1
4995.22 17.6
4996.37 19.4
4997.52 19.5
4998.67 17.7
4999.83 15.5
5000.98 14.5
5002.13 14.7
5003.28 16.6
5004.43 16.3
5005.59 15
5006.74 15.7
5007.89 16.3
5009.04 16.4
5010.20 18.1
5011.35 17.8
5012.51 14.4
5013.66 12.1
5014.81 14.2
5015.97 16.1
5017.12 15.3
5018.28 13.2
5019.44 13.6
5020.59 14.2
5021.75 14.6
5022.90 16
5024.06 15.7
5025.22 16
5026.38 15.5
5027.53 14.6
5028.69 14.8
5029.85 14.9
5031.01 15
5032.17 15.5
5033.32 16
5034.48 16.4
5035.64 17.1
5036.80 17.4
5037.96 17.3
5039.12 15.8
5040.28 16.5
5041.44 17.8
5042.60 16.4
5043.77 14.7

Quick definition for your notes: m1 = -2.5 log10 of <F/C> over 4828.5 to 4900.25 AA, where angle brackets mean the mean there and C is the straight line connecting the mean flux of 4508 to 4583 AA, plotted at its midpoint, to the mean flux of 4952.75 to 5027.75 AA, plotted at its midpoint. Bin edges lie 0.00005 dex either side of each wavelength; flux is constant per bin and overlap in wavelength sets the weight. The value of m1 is 0.25 mag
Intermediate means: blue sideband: 23.3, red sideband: 16.5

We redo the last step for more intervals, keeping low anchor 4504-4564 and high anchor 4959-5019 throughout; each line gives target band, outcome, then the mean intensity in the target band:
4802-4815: 0.16 mag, 16.7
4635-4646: -0.02 mag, 22.3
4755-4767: 0.11 mag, 18.2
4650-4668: 0.02 mag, 21.1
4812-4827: 0.22 mag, 15.7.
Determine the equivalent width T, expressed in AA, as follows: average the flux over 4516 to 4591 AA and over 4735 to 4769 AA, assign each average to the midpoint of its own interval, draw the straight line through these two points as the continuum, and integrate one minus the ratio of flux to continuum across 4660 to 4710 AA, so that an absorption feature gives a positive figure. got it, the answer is 0.9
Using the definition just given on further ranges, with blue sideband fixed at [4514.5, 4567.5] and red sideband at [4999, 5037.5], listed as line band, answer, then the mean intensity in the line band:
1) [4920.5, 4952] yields -1.9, 17.9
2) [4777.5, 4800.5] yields -0.9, 20.2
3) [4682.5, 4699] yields 0.4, 20.7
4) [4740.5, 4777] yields -0.3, 20.1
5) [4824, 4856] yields 6.4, 14.9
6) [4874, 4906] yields 2.4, 16.3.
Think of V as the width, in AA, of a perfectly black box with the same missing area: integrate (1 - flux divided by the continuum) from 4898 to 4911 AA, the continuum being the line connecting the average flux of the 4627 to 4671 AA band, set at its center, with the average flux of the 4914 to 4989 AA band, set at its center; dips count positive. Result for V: 1.0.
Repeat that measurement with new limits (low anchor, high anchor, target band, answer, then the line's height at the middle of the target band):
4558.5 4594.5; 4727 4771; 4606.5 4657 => 0.79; 22.3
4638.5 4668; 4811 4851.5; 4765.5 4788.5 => -3.94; 17.3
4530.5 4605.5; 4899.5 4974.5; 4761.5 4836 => 3.63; 19.5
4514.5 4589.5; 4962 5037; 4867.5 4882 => 3.30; 18.5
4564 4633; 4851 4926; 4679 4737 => -2.69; 19.7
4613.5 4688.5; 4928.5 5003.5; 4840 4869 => 9.89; 18.8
